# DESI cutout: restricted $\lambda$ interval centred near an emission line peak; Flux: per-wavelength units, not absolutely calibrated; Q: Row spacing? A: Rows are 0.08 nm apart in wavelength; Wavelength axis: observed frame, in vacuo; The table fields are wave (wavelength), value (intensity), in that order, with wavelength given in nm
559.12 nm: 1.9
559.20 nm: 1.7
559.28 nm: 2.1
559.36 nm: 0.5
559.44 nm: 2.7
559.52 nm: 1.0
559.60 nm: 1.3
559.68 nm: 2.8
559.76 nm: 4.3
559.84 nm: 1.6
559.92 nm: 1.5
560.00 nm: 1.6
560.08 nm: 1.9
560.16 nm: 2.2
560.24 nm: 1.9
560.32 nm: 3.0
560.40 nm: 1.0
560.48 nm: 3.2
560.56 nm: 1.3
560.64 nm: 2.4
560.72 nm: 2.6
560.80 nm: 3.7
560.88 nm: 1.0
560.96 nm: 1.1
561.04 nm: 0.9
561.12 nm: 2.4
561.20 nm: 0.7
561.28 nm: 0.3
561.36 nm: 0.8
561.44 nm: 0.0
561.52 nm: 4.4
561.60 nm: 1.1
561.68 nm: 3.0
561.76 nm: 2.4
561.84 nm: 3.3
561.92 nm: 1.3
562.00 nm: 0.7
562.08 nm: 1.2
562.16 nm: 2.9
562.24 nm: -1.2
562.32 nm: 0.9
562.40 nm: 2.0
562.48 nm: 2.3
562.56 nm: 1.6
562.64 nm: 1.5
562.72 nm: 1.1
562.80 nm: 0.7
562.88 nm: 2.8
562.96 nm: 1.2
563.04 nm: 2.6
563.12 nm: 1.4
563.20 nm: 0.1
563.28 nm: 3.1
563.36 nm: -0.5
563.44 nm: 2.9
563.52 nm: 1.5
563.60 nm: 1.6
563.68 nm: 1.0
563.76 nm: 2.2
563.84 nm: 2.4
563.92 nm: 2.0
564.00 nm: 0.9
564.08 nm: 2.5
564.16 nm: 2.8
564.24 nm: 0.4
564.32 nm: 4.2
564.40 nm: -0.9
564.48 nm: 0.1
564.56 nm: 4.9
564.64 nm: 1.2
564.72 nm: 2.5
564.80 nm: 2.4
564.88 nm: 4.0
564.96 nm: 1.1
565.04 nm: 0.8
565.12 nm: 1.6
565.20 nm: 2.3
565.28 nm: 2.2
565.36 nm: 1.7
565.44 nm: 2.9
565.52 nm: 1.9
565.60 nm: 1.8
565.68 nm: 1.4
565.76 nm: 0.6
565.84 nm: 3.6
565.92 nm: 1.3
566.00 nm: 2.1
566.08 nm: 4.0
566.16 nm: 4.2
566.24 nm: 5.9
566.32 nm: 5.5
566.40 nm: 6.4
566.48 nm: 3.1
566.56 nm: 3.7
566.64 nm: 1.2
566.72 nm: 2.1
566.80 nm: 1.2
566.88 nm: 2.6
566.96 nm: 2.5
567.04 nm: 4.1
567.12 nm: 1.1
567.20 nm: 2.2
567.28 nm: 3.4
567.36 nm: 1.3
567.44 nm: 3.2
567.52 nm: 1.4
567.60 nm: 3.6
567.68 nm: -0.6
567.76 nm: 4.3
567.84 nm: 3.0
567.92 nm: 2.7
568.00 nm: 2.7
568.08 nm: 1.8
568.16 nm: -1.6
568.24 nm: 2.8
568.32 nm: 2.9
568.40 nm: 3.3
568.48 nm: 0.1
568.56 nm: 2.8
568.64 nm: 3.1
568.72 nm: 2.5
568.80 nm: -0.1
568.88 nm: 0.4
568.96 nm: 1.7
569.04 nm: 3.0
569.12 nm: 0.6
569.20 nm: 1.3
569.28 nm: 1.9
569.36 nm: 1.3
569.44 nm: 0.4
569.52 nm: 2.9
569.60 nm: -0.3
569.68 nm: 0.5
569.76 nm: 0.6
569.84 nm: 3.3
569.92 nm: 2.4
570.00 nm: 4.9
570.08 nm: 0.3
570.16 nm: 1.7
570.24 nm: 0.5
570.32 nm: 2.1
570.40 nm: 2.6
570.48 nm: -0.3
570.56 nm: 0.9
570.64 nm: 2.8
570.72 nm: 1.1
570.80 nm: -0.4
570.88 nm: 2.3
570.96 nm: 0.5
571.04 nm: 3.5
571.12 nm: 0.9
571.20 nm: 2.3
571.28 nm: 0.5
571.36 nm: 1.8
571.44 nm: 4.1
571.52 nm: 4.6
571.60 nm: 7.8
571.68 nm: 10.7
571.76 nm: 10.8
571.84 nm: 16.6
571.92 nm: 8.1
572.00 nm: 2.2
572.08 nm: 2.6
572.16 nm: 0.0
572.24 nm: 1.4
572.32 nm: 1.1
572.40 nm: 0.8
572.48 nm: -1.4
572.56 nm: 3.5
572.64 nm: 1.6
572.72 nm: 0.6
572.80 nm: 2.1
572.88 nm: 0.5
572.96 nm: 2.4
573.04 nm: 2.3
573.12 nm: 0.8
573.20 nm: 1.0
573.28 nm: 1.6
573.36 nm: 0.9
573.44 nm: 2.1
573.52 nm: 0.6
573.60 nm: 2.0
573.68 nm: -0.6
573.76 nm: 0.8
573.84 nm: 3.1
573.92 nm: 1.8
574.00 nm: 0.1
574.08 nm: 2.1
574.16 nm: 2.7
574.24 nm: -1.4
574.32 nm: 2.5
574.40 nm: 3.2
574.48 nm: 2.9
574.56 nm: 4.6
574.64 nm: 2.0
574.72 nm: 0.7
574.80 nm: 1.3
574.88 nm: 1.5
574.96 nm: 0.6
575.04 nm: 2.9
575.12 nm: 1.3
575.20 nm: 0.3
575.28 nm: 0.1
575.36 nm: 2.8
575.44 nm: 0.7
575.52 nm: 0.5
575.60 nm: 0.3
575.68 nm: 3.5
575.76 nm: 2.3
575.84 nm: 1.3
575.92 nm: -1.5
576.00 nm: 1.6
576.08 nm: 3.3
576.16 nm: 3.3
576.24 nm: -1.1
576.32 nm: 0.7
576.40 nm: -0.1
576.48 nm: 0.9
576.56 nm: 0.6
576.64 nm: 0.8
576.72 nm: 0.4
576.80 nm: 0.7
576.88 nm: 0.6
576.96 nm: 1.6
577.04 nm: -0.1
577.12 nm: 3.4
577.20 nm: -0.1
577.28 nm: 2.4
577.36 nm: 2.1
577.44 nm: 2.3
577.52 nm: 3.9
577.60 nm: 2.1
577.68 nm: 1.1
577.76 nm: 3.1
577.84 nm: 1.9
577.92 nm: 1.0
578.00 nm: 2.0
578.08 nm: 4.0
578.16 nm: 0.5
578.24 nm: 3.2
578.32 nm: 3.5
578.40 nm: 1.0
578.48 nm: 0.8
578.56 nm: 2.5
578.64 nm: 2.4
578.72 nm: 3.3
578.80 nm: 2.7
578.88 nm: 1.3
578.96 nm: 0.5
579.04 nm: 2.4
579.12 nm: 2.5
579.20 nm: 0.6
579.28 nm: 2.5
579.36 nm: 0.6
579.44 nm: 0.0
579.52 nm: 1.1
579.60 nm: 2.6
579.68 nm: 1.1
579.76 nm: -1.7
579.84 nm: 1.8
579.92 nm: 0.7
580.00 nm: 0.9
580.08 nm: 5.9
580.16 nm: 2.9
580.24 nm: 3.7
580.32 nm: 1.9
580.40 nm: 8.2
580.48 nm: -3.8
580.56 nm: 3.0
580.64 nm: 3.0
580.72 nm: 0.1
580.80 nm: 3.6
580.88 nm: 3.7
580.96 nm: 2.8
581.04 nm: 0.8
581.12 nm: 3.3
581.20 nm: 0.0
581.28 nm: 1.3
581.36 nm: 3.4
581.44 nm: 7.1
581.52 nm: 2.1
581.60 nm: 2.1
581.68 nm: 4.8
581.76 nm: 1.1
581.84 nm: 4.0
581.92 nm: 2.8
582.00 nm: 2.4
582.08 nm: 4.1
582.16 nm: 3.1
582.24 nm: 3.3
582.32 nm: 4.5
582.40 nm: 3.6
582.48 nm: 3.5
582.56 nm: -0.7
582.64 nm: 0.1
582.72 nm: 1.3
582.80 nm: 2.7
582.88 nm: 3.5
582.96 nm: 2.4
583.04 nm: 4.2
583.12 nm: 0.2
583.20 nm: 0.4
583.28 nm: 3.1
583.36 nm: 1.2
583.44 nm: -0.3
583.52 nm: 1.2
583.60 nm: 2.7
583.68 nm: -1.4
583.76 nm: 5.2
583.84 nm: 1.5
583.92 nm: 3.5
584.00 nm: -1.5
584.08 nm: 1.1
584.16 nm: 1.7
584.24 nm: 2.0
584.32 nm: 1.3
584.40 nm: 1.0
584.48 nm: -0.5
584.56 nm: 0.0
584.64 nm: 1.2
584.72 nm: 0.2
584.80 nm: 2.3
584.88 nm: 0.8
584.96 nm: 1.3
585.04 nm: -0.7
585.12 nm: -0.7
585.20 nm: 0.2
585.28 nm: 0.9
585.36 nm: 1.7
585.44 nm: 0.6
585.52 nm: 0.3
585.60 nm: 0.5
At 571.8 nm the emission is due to [O III]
